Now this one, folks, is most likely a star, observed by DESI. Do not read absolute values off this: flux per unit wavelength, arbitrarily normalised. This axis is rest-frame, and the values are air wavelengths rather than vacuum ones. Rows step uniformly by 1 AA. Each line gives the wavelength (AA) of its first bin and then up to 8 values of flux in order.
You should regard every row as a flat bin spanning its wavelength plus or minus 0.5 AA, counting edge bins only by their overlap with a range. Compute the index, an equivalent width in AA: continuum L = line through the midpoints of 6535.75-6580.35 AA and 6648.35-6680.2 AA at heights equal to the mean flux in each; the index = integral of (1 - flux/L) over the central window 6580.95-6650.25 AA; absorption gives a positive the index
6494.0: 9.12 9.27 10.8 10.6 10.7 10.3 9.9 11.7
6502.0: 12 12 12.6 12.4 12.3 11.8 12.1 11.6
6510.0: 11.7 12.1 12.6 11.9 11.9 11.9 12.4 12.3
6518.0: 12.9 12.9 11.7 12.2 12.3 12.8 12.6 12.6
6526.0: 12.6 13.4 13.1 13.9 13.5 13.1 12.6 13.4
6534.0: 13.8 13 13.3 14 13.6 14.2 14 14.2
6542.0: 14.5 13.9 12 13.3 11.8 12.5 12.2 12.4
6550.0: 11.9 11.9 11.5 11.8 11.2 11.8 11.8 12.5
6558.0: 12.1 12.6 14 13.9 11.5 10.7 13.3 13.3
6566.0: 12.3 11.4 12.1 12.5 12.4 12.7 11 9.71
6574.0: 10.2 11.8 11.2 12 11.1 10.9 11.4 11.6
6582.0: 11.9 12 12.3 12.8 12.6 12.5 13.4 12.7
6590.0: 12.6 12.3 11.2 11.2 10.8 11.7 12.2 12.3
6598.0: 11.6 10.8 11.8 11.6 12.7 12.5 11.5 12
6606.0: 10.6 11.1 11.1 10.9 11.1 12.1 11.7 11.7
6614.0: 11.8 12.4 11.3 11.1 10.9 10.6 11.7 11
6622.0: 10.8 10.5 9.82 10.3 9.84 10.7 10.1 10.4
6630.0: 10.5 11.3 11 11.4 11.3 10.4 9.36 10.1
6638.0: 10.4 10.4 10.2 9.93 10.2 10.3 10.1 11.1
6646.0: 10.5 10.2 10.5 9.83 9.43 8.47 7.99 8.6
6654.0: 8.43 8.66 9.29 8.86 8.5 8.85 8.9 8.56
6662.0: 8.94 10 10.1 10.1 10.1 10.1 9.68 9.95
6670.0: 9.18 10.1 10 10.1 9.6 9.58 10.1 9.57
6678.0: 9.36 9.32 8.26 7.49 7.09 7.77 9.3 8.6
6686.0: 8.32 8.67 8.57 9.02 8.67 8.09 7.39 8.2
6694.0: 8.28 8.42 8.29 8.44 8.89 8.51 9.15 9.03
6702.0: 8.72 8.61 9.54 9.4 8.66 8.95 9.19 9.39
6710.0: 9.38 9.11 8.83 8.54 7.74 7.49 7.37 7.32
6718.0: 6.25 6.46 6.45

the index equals -3.0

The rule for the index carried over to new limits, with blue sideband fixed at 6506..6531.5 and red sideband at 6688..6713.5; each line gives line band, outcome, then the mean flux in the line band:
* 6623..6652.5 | -0.5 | 10.2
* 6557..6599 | -2.7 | 12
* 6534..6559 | -1.7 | 12.7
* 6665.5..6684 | 0.0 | 9.3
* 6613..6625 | -0.8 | 11.1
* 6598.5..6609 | -0.8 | 11.5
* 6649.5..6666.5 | 1.0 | 9.05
